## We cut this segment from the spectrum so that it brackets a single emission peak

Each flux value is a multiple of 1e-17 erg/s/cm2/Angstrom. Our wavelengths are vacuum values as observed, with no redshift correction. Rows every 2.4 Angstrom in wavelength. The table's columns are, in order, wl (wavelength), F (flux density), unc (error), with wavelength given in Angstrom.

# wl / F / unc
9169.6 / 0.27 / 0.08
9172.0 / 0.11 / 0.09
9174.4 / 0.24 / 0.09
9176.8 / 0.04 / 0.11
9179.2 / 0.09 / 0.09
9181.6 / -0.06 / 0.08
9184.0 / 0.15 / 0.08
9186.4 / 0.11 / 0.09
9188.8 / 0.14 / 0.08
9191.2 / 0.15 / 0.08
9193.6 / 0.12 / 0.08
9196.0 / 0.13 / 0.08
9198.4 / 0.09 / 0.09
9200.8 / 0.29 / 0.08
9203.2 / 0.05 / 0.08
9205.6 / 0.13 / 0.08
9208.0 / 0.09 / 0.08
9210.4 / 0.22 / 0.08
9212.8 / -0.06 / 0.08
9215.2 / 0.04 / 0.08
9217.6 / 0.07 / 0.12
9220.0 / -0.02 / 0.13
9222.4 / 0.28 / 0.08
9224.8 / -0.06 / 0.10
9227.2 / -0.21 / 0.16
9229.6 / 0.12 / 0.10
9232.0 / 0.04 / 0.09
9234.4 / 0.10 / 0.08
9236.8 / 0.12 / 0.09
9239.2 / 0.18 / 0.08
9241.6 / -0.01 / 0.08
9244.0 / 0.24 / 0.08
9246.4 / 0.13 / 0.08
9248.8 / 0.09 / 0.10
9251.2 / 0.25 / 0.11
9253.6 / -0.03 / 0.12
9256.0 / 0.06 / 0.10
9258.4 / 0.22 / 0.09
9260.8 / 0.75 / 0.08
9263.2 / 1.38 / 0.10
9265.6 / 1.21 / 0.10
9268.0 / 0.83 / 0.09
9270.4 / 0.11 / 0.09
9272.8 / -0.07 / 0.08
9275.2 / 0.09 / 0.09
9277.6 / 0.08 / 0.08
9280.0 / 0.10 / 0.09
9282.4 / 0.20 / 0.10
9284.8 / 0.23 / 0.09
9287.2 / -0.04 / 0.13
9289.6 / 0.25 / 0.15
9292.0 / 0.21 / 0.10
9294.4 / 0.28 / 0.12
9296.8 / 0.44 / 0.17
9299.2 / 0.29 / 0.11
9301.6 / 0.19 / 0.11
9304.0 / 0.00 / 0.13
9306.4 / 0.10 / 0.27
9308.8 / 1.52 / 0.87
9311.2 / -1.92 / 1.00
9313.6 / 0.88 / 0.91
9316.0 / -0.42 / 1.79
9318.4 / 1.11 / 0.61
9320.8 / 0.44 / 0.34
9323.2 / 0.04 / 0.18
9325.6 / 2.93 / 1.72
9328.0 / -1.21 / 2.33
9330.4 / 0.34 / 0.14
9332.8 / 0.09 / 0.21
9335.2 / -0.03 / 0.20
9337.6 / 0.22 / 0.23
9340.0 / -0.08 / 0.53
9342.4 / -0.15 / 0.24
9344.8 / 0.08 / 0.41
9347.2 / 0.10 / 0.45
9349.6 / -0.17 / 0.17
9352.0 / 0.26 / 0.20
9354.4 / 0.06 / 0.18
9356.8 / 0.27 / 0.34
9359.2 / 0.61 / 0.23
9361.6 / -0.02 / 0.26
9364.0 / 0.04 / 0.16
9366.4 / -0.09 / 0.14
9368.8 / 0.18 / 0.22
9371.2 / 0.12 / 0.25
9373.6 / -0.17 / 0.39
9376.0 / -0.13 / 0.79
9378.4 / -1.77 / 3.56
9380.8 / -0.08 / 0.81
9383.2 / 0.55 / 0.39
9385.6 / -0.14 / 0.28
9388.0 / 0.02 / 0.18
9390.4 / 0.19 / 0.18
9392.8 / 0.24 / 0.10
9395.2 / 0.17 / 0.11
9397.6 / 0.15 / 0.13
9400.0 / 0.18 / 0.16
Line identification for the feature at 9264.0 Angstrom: H-beta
